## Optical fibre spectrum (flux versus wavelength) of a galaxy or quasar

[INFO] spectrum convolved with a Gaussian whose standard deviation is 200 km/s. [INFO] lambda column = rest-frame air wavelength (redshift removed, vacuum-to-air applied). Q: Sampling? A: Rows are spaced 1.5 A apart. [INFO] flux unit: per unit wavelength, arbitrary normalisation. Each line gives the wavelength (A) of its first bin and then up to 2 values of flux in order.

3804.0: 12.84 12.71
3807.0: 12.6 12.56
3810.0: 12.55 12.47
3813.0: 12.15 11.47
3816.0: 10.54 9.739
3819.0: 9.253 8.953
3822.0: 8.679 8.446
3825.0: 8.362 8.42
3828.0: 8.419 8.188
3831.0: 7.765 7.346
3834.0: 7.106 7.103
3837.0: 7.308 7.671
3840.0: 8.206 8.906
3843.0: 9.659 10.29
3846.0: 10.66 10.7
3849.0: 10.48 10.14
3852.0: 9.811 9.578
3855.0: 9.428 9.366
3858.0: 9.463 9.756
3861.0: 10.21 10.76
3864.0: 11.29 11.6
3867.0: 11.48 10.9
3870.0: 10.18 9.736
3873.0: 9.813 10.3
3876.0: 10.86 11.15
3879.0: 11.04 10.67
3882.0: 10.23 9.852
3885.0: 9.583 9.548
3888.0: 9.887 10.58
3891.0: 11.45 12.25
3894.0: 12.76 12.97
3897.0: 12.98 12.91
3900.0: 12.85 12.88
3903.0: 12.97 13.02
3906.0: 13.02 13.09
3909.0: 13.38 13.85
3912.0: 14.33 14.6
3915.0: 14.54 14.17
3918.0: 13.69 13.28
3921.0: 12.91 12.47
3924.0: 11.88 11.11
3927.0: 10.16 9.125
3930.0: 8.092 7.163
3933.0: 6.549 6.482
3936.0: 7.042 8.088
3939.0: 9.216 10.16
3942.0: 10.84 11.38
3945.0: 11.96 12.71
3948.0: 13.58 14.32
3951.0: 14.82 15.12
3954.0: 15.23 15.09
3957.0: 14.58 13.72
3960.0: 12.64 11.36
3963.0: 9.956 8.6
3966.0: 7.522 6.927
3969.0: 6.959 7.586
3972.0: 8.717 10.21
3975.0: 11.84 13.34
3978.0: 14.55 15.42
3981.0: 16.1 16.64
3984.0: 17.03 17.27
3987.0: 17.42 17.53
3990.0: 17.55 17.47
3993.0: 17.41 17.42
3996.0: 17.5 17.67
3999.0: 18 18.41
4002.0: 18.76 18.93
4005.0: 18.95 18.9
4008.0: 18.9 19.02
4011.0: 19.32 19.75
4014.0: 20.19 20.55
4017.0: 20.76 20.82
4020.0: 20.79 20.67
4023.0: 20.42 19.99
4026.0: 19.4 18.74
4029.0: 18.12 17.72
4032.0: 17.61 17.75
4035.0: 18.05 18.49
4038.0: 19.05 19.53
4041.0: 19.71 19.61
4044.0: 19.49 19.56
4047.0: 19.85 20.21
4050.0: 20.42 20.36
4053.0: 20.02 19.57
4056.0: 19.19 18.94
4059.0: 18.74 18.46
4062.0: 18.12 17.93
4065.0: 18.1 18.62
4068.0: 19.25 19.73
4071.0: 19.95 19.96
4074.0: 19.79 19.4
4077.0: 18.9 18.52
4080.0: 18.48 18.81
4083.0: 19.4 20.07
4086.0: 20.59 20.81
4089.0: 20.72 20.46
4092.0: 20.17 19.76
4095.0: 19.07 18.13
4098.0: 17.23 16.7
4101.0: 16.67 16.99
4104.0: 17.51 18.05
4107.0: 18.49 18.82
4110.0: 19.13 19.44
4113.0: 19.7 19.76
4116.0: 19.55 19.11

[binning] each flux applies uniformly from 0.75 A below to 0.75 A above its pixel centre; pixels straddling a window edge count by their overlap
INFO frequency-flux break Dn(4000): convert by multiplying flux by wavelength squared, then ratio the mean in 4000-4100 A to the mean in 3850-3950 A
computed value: 1.87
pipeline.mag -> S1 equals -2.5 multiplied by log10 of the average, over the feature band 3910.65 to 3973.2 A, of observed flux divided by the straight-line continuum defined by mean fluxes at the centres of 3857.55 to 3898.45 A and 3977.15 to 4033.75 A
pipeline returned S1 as 0.28 mag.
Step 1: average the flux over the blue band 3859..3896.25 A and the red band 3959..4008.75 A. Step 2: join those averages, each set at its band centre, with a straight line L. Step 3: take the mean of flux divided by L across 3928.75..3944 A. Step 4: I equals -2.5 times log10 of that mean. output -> 0.46 mag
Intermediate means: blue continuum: 10.8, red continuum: 14.6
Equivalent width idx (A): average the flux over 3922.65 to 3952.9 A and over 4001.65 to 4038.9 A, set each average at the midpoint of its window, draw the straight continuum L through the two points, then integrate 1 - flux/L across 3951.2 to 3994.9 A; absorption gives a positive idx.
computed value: 2.4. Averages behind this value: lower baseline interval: 10.5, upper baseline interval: 19.3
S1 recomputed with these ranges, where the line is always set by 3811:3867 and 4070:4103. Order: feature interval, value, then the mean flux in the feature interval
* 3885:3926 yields -0.052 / 12.7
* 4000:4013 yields -0.185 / 19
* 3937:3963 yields 0.101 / 12.6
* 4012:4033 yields -0.182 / 19.7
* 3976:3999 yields -0.101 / 16.8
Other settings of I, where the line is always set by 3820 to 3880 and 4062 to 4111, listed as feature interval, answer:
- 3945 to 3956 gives -0.056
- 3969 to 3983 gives 0.181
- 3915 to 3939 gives 0.214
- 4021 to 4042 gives -0.134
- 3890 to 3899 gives -0.111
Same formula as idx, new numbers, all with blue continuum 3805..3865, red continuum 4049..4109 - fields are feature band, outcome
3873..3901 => 1.24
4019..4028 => -1.68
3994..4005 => -1.50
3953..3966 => 1.83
